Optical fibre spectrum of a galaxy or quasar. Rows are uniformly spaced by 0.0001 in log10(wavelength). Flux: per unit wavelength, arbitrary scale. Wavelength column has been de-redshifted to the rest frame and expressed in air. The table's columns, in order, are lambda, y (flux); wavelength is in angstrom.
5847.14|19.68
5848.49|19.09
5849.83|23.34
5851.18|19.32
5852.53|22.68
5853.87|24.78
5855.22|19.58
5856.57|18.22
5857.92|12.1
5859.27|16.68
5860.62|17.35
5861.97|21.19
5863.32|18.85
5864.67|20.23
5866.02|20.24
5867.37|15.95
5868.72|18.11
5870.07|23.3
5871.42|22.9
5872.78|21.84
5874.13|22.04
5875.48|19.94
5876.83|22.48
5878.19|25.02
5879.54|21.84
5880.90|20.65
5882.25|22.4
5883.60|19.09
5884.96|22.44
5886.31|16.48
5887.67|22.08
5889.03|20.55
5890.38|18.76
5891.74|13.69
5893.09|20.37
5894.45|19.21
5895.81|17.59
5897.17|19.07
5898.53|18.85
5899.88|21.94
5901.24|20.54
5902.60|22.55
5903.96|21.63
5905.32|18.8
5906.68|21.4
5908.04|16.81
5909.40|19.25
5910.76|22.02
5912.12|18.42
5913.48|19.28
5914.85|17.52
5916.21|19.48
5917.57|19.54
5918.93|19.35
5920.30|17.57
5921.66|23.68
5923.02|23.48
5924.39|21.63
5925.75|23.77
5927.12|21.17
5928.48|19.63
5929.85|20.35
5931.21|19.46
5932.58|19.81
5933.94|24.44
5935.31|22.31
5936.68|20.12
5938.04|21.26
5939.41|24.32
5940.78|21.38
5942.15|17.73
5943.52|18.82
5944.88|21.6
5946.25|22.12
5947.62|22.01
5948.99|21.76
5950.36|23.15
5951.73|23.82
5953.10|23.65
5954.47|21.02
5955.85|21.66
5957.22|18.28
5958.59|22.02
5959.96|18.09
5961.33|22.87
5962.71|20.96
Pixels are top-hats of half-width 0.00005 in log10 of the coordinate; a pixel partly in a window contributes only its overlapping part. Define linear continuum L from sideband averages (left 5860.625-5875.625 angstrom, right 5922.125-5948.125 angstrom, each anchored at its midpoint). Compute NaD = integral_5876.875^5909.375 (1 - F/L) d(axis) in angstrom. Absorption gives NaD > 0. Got 0.92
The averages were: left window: 20.3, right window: 21.4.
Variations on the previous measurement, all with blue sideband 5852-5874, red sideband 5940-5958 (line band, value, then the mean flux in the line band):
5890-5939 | 1.2 angstrom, 20.2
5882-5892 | 0.3 angstrom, 19.5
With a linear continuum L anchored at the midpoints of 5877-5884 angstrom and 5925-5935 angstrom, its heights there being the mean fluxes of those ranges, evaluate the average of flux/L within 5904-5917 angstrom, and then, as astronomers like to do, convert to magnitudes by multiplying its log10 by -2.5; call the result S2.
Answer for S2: 0.12 mag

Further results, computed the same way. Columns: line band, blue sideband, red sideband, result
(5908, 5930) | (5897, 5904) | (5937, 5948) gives 0.04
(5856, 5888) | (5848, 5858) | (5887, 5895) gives -0.02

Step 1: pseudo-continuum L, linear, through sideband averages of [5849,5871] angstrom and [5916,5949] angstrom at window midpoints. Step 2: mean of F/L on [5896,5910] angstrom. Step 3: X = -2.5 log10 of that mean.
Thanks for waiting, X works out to 0.024 mag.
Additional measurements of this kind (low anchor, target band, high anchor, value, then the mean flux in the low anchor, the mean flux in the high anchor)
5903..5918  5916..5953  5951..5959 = -0.031 mag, 19.5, 21.7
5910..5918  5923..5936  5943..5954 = -0.046 mag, 19.4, 22.2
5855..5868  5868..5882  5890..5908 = -0.177 mag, 18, 19.5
